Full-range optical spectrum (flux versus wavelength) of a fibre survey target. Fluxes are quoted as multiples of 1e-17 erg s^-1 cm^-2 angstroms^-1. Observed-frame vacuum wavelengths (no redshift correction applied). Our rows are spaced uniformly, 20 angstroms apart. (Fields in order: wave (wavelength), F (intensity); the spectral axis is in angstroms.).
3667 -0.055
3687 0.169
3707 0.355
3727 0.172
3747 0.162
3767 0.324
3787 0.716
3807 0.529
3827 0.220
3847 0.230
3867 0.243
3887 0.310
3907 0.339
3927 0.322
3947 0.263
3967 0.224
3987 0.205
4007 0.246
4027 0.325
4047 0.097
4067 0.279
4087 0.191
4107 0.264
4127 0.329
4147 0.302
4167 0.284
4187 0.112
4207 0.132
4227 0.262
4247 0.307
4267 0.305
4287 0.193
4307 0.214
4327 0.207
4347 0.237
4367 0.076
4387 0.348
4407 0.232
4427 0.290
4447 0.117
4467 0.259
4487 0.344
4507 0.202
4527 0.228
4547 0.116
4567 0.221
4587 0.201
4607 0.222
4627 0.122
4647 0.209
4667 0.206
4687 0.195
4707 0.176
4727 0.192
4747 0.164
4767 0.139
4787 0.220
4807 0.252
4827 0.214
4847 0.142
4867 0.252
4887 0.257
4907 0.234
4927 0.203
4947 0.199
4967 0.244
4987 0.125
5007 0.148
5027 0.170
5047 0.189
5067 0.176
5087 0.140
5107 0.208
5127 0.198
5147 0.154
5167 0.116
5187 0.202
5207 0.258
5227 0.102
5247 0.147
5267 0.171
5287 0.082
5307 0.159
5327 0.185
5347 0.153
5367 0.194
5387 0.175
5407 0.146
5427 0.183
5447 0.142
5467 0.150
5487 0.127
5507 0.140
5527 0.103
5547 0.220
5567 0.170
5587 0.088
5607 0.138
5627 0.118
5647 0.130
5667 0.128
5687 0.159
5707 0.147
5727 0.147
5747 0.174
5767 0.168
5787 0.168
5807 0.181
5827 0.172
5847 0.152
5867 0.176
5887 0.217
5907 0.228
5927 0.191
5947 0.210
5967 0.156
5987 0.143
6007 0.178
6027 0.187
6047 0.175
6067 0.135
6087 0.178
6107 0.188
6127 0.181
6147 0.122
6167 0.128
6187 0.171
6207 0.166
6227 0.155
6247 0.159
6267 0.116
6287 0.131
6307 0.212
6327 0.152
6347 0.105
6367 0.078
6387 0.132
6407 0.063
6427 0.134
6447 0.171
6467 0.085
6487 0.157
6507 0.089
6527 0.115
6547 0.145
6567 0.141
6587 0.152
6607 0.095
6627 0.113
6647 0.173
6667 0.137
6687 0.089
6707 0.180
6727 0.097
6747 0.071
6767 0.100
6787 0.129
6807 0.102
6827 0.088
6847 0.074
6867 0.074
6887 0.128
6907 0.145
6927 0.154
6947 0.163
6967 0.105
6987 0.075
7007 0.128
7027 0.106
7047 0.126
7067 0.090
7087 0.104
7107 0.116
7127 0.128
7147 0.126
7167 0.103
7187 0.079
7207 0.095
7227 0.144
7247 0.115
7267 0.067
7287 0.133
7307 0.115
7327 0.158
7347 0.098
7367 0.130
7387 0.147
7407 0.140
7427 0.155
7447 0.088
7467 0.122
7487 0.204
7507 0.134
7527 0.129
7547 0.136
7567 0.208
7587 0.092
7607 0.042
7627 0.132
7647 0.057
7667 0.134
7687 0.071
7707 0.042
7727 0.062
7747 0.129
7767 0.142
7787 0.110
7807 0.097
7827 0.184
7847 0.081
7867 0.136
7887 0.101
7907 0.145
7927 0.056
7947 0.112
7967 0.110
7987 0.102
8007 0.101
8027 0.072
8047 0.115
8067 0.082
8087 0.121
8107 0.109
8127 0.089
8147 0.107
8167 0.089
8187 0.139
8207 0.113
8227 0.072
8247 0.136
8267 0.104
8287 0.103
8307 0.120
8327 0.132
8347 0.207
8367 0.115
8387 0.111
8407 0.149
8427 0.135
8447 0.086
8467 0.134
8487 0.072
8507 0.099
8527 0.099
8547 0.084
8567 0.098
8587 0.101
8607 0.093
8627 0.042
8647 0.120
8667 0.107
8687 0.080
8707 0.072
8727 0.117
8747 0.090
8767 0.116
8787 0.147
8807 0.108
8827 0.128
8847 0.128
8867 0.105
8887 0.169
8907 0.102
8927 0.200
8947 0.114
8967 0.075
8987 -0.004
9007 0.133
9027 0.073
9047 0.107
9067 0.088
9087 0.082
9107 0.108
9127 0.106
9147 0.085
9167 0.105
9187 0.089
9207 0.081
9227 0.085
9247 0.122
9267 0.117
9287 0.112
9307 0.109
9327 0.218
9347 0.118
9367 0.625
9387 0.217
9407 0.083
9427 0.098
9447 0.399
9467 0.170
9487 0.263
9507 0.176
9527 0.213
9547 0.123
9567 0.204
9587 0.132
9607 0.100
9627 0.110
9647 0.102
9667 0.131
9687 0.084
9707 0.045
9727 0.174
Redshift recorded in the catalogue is 1.51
